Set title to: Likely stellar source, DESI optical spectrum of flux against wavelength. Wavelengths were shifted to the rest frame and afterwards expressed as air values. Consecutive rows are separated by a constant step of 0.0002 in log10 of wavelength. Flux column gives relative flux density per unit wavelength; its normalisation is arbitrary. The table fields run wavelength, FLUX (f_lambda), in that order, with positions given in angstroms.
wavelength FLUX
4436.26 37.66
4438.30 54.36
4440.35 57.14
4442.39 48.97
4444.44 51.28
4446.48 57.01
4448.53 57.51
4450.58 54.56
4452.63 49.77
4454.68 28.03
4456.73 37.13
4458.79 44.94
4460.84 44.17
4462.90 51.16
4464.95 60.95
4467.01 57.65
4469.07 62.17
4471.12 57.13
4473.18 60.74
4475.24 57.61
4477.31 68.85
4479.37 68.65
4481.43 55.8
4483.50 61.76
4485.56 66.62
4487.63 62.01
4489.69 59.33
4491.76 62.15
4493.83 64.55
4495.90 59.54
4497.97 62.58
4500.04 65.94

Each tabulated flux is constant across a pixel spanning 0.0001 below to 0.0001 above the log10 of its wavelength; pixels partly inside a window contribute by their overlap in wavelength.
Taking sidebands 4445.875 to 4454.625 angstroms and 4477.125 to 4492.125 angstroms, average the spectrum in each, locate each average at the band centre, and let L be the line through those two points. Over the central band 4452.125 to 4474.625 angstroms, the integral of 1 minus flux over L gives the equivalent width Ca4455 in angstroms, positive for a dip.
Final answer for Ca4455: 2.3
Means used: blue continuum 51.6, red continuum 62.9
